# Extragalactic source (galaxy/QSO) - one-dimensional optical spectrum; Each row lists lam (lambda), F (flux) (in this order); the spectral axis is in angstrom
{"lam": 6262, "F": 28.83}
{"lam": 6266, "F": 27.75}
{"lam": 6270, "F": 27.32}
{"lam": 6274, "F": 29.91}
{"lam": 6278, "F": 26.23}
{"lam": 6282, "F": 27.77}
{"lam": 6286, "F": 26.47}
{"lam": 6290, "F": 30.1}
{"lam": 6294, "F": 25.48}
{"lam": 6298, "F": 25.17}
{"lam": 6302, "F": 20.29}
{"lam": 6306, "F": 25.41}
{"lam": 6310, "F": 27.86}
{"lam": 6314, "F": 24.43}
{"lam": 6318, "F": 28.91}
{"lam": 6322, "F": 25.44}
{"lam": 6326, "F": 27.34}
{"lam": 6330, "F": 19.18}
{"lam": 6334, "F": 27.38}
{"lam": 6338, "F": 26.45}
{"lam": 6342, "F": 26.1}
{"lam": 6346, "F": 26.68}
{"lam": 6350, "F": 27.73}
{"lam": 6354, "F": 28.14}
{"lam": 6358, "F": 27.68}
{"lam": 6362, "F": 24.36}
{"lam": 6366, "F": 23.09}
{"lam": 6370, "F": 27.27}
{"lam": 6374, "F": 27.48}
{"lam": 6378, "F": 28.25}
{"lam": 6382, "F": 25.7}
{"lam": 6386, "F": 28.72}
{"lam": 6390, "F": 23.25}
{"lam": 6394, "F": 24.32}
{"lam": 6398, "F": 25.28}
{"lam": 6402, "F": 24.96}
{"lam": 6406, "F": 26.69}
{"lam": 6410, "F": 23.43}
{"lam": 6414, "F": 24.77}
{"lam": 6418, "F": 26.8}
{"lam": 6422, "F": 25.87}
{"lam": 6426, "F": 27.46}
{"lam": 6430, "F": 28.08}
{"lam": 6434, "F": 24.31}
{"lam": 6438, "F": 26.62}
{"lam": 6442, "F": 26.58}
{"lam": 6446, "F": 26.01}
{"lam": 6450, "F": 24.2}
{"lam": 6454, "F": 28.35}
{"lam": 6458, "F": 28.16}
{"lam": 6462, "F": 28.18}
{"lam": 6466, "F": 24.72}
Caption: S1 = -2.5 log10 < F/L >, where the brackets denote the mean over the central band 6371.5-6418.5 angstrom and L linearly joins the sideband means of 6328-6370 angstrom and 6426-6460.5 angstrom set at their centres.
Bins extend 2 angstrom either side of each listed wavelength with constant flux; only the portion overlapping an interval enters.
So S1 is 0.02 mag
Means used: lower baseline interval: 25.8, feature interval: 25.8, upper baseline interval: 26.6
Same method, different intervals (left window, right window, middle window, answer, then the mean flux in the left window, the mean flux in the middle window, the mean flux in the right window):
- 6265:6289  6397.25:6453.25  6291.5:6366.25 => 0.054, 27.7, 25.7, 25.9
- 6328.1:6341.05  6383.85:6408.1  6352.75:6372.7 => -0.047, 24.5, 26.1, 25.5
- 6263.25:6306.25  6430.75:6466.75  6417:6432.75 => -0.018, 26.6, 26.9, 26.5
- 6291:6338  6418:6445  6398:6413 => 0.050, 25.3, 25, 26.5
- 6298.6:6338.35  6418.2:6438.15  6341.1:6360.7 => -0.067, 25.2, 27.2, 26.5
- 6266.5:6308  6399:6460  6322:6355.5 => 0.012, 26.5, 26.1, 26.1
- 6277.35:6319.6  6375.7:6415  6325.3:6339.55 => 0.048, 26.2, 24.8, 25.6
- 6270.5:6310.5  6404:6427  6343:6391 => -0.023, 26.4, 26.6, 25.8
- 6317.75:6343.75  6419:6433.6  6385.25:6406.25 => 0.049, 25.6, 25.3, 26.8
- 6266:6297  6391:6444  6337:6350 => 0.004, 27.5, 26.6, 25.7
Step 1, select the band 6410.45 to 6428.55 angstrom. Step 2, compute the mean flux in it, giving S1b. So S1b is 26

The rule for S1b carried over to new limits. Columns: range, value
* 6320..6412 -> 25.9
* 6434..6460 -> 26.5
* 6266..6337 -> 26.2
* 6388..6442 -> 25.6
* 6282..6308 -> 25.7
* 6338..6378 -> 26.6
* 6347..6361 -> 27.5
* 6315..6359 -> 26.4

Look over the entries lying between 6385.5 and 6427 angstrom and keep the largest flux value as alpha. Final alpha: 28.72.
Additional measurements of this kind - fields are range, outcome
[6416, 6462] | 28.35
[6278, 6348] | 30.1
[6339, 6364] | 28.14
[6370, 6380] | 28.25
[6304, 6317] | 27.86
